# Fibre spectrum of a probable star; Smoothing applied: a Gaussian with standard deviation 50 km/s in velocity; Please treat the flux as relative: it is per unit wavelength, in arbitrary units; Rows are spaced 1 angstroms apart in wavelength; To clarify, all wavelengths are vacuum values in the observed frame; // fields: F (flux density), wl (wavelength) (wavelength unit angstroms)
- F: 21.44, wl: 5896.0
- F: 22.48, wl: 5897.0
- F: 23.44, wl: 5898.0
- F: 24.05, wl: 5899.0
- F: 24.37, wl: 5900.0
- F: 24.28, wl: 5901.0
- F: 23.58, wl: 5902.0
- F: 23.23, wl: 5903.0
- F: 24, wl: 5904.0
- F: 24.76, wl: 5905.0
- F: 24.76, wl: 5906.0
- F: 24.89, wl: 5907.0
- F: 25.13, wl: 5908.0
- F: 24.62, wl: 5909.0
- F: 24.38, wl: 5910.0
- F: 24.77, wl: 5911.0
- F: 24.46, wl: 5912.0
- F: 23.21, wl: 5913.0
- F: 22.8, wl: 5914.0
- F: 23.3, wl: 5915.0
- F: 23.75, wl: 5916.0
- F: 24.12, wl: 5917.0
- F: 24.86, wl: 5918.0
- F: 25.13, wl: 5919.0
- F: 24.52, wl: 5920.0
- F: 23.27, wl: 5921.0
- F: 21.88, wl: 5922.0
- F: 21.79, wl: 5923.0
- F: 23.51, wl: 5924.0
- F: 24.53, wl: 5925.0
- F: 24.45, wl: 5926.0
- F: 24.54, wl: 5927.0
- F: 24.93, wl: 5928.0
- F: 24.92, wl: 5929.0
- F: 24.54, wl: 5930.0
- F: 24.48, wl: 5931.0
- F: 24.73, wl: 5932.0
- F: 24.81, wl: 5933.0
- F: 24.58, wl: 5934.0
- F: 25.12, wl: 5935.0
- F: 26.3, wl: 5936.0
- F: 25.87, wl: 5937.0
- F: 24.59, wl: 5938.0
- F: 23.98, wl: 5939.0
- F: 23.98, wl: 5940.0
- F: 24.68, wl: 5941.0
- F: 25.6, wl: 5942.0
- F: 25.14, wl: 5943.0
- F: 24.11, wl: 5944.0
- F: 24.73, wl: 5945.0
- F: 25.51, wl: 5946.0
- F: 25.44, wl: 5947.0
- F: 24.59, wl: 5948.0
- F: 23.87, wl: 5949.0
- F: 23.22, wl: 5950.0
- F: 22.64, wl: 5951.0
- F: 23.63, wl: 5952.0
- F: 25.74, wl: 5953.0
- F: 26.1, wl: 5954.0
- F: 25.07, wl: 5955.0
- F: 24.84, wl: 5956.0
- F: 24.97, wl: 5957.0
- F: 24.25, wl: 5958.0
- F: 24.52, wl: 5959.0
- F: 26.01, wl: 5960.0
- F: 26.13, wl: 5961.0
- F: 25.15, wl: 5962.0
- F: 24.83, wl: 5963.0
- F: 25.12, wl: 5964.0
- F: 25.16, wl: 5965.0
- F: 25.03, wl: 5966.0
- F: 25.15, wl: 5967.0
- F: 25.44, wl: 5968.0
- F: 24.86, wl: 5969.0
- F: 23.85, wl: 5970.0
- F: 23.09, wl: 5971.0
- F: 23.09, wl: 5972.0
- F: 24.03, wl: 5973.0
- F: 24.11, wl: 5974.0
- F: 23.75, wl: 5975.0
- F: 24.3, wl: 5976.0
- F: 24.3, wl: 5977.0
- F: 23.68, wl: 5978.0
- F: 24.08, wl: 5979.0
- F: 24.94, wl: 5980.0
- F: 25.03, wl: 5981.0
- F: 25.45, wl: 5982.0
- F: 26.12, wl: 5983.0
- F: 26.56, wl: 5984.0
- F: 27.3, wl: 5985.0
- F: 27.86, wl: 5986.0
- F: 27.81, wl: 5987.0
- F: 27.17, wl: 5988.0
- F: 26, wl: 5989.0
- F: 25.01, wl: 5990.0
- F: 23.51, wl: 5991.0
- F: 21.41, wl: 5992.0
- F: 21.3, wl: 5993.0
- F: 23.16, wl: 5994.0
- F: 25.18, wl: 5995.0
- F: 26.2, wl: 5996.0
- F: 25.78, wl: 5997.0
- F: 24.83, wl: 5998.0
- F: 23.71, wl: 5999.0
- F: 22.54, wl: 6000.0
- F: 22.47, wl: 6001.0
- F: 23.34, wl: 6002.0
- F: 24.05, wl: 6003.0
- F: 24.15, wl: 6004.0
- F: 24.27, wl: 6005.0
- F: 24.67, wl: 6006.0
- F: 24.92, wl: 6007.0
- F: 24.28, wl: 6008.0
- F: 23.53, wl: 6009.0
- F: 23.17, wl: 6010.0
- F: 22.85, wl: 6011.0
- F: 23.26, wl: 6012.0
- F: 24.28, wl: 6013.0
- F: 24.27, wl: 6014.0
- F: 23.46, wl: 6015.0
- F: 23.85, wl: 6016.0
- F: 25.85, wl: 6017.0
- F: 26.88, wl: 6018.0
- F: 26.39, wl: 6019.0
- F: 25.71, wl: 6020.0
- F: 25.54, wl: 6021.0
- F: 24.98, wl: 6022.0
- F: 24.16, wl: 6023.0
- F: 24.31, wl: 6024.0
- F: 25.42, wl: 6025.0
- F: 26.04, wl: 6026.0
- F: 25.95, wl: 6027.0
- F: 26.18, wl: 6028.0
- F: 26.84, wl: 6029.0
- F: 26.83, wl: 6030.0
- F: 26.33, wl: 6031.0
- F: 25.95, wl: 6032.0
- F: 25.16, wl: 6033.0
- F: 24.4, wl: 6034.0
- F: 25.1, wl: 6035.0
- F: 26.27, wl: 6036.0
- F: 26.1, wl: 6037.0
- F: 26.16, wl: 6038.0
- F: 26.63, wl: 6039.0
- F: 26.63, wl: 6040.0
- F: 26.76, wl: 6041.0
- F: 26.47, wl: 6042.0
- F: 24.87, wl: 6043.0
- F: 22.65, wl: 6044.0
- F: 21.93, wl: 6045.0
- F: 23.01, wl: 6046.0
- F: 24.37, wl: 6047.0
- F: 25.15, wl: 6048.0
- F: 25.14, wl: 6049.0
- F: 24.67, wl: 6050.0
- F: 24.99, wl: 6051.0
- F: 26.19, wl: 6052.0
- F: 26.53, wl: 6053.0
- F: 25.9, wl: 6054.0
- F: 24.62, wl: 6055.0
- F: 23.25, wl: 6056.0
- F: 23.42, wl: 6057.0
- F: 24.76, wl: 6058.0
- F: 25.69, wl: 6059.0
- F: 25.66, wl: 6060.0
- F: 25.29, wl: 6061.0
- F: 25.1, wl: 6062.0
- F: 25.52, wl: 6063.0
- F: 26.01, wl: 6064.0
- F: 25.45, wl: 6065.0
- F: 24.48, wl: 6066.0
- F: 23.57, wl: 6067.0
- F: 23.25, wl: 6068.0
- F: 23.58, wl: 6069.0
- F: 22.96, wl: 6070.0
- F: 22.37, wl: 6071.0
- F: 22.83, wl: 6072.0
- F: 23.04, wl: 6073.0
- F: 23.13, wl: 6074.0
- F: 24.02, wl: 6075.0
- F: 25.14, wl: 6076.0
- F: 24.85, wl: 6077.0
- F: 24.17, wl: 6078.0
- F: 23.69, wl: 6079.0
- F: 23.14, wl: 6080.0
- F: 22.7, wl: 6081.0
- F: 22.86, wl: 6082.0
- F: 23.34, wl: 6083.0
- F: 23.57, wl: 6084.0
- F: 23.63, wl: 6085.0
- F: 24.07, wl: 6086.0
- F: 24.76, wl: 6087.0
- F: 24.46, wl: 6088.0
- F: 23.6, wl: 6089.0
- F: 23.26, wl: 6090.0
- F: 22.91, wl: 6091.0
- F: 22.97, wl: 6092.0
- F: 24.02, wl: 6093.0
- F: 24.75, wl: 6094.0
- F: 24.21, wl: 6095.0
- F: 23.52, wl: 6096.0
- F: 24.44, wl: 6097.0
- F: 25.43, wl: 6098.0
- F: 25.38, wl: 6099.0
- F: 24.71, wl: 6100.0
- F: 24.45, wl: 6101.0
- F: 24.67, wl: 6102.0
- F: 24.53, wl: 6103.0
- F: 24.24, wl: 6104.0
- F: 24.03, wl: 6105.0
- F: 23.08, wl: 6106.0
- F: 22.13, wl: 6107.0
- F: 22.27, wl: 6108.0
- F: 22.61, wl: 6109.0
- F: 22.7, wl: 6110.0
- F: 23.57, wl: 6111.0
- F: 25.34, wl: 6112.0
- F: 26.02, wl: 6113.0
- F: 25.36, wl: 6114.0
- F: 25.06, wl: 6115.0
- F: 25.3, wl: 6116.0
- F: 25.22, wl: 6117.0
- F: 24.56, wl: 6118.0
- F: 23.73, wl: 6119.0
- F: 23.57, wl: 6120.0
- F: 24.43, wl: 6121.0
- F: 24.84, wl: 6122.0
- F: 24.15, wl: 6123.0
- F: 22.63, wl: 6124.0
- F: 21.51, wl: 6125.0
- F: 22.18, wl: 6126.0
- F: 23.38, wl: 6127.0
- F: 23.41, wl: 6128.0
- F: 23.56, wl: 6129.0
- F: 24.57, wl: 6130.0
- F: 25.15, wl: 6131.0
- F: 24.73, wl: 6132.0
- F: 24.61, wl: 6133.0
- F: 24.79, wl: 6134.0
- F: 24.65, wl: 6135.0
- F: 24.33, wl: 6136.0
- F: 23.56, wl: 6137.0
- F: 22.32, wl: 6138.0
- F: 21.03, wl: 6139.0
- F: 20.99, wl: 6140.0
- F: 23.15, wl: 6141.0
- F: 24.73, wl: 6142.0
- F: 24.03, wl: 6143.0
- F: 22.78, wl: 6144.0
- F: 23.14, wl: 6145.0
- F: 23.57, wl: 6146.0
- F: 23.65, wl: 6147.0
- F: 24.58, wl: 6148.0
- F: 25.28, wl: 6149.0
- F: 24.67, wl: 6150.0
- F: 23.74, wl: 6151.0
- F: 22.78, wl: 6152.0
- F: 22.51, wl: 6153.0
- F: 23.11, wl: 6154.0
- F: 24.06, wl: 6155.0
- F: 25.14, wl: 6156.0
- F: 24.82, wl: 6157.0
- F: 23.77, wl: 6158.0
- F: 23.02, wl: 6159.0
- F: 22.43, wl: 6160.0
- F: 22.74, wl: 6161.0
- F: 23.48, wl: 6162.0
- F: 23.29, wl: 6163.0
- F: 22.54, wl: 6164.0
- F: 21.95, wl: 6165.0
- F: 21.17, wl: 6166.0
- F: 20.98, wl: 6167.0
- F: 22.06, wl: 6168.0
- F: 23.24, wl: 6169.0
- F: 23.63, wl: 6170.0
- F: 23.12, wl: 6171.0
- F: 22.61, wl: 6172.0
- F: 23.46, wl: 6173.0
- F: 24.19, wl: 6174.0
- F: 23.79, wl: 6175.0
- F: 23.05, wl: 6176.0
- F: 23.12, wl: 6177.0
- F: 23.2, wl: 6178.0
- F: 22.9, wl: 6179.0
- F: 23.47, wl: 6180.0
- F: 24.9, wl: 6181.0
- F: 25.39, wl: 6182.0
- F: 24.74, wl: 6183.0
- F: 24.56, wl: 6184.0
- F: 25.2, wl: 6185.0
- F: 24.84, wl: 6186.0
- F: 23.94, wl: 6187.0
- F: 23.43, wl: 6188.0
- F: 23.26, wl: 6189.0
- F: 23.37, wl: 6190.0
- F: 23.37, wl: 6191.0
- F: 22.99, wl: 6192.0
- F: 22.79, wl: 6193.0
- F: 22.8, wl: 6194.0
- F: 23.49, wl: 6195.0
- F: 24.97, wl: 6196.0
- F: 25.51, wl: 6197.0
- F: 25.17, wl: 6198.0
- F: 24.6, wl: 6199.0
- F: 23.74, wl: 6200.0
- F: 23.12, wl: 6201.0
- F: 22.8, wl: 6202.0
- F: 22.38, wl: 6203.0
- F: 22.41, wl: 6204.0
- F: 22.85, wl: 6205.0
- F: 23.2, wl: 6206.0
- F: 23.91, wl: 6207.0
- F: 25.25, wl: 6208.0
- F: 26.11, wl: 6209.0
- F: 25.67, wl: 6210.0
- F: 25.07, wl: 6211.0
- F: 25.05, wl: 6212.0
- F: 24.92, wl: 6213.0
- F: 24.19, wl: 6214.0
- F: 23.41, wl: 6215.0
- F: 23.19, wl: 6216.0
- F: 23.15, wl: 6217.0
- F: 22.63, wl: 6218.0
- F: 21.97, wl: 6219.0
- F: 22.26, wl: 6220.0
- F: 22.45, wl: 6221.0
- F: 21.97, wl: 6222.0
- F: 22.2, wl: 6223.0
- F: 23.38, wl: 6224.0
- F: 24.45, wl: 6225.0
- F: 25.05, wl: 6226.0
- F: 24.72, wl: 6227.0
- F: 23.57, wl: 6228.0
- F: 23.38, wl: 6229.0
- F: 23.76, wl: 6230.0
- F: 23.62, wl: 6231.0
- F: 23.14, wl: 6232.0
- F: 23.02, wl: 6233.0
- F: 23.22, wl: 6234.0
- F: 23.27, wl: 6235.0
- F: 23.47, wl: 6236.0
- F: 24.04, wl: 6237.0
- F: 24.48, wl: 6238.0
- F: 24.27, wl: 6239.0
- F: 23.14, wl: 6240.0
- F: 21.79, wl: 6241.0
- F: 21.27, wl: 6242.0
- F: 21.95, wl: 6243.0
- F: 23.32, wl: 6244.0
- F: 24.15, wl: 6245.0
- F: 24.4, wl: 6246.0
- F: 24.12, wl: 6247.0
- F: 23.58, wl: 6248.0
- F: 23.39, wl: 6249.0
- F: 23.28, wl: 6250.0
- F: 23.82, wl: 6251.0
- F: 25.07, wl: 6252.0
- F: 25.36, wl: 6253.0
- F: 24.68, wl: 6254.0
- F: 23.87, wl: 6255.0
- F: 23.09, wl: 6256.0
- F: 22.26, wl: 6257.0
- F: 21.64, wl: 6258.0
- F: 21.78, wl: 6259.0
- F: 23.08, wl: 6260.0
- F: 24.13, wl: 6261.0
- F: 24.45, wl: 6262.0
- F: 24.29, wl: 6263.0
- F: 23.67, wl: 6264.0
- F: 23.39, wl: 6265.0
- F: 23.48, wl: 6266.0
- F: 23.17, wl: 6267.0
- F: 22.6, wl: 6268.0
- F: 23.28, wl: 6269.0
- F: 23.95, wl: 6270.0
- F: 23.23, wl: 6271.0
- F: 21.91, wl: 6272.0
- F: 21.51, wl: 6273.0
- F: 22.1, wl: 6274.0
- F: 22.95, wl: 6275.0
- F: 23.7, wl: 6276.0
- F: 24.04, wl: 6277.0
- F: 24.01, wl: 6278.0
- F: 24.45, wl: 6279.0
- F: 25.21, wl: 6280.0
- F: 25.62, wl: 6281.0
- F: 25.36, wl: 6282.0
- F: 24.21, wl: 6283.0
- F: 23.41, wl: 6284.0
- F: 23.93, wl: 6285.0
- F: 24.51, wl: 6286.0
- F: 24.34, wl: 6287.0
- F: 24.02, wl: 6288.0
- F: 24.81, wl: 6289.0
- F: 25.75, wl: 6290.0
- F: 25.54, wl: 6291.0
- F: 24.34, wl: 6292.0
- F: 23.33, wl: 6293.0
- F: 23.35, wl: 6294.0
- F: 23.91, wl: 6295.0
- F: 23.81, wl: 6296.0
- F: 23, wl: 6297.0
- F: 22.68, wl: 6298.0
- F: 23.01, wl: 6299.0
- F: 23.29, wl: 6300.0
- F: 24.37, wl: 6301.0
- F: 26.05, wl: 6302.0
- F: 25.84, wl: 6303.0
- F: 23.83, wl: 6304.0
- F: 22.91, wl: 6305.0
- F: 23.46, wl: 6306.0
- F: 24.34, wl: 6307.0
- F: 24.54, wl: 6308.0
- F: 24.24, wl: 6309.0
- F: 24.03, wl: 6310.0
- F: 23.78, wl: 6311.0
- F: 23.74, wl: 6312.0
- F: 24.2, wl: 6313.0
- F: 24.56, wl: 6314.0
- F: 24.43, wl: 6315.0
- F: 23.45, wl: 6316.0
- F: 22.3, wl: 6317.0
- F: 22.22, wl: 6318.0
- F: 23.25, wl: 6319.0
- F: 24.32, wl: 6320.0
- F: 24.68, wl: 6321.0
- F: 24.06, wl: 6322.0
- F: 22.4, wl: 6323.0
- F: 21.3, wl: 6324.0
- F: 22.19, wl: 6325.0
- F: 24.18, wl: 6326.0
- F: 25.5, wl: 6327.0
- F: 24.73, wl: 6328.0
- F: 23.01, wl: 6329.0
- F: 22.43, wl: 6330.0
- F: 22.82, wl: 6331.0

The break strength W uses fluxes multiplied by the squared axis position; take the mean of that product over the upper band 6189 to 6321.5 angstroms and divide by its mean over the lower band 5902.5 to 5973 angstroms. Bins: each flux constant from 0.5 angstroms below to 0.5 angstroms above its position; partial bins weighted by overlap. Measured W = 1.1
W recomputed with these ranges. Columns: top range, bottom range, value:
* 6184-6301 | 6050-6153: 1.03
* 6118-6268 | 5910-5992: 1.03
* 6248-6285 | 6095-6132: 1.03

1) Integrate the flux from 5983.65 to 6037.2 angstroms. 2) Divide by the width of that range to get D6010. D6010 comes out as 24.9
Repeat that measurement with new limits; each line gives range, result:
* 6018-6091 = 24.7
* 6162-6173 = 22.6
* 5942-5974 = 24.7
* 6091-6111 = 23.9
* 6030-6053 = 25.3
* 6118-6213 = 23.6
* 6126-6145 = 23.6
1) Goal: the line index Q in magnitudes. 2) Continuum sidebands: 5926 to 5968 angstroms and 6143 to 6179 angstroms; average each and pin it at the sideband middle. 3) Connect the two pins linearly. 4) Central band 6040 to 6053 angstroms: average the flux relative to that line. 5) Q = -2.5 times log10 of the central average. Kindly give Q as -0.03 mag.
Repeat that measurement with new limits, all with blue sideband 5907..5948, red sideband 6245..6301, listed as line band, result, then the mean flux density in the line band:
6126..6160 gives 0.01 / 23.7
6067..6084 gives 0.03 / 23.4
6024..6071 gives -0.04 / 25.1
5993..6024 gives 0.00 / 24.3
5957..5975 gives -0.01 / 24.7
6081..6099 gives 0.01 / 23.9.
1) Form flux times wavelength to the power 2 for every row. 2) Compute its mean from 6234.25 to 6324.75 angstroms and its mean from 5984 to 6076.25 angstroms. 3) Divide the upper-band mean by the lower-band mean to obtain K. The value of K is 1.04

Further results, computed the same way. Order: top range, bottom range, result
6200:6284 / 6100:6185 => 1.03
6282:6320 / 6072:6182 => 1.07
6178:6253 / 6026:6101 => 1.01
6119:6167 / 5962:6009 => 1.00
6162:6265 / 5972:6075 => 1.01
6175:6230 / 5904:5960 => 1.06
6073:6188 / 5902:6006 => 1.03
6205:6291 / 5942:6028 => 1.04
